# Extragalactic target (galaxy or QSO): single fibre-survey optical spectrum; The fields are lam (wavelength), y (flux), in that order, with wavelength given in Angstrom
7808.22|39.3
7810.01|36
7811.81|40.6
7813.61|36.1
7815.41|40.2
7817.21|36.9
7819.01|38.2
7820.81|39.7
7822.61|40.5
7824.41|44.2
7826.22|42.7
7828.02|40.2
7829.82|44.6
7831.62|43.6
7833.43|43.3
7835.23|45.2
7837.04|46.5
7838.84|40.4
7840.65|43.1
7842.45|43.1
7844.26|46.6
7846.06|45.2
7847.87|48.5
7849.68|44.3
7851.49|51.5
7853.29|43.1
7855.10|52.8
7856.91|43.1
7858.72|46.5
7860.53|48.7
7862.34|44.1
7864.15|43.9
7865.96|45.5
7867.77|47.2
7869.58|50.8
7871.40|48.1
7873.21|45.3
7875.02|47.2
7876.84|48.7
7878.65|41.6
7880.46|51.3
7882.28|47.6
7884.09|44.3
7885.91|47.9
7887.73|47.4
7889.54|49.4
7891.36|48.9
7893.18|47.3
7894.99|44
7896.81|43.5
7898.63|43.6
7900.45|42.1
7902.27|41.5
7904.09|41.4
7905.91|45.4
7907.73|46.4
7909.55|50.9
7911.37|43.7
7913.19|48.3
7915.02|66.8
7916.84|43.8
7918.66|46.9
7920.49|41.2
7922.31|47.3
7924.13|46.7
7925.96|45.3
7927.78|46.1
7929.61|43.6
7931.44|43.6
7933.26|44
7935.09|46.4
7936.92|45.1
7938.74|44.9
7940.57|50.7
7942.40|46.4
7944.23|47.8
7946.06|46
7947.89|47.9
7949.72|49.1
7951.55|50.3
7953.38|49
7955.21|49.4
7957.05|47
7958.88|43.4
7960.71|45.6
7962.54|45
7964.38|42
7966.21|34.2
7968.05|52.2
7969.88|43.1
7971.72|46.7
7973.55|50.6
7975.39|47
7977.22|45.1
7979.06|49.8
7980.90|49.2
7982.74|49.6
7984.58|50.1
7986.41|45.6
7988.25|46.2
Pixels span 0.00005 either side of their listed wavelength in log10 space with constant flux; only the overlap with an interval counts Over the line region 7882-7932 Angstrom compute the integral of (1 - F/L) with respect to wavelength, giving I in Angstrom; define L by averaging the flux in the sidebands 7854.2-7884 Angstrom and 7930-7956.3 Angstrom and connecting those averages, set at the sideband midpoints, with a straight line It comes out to 0.8 Angstrom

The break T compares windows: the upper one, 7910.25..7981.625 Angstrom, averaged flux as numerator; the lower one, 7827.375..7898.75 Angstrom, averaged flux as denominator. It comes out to 1.02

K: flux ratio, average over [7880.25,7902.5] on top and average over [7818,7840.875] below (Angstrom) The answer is 1.1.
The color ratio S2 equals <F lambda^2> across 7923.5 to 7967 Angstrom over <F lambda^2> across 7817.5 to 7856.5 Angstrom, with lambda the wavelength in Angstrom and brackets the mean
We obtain 1.1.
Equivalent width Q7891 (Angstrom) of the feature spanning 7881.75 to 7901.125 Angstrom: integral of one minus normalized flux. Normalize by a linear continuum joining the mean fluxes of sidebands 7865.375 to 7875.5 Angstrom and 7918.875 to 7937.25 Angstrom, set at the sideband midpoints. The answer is 0.2 Angstrom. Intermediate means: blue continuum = 47.4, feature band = 46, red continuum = 45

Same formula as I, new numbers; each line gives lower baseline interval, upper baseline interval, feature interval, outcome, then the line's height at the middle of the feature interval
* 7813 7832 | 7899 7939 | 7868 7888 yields -1.6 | 43.7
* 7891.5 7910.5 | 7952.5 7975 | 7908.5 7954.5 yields -2.1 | 45.2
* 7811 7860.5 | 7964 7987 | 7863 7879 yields -0.8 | 44.3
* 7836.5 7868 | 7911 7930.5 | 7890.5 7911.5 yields 0.9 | 46.9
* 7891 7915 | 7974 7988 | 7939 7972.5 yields 0.7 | 47.3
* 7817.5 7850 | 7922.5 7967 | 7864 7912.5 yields -1.8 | 44.5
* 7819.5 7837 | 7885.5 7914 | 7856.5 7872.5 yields -0.8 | 44.2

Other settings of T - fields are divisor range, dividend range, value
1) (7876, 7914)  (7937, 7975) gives 1.01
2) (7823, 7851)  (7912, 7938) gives 1.06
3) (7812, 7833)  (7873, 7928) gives 1.14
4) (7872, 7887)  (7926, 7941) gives 0.97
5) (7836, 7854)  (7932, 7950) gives 1.03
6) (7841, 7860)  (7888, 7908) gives 0.97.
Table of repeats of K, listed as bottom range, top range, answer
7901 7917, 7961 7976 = 0.95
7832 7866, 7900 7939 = 1.01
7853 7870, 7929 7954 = 1.00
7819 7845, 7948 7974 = 1.08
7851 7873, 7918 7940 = 0.96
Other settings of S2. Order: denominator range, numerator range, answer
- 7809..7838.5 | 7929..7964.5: 1.17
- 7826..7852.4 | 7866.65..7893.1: 1.08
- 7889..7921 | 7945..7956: 1.06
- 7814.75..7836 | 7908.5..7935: 1.16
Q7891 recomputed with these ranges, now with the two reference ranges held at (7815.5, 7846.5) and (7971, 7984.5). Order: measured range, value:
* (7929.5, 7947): 0.3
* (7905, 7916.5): -1.1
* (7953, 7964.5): 0.4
